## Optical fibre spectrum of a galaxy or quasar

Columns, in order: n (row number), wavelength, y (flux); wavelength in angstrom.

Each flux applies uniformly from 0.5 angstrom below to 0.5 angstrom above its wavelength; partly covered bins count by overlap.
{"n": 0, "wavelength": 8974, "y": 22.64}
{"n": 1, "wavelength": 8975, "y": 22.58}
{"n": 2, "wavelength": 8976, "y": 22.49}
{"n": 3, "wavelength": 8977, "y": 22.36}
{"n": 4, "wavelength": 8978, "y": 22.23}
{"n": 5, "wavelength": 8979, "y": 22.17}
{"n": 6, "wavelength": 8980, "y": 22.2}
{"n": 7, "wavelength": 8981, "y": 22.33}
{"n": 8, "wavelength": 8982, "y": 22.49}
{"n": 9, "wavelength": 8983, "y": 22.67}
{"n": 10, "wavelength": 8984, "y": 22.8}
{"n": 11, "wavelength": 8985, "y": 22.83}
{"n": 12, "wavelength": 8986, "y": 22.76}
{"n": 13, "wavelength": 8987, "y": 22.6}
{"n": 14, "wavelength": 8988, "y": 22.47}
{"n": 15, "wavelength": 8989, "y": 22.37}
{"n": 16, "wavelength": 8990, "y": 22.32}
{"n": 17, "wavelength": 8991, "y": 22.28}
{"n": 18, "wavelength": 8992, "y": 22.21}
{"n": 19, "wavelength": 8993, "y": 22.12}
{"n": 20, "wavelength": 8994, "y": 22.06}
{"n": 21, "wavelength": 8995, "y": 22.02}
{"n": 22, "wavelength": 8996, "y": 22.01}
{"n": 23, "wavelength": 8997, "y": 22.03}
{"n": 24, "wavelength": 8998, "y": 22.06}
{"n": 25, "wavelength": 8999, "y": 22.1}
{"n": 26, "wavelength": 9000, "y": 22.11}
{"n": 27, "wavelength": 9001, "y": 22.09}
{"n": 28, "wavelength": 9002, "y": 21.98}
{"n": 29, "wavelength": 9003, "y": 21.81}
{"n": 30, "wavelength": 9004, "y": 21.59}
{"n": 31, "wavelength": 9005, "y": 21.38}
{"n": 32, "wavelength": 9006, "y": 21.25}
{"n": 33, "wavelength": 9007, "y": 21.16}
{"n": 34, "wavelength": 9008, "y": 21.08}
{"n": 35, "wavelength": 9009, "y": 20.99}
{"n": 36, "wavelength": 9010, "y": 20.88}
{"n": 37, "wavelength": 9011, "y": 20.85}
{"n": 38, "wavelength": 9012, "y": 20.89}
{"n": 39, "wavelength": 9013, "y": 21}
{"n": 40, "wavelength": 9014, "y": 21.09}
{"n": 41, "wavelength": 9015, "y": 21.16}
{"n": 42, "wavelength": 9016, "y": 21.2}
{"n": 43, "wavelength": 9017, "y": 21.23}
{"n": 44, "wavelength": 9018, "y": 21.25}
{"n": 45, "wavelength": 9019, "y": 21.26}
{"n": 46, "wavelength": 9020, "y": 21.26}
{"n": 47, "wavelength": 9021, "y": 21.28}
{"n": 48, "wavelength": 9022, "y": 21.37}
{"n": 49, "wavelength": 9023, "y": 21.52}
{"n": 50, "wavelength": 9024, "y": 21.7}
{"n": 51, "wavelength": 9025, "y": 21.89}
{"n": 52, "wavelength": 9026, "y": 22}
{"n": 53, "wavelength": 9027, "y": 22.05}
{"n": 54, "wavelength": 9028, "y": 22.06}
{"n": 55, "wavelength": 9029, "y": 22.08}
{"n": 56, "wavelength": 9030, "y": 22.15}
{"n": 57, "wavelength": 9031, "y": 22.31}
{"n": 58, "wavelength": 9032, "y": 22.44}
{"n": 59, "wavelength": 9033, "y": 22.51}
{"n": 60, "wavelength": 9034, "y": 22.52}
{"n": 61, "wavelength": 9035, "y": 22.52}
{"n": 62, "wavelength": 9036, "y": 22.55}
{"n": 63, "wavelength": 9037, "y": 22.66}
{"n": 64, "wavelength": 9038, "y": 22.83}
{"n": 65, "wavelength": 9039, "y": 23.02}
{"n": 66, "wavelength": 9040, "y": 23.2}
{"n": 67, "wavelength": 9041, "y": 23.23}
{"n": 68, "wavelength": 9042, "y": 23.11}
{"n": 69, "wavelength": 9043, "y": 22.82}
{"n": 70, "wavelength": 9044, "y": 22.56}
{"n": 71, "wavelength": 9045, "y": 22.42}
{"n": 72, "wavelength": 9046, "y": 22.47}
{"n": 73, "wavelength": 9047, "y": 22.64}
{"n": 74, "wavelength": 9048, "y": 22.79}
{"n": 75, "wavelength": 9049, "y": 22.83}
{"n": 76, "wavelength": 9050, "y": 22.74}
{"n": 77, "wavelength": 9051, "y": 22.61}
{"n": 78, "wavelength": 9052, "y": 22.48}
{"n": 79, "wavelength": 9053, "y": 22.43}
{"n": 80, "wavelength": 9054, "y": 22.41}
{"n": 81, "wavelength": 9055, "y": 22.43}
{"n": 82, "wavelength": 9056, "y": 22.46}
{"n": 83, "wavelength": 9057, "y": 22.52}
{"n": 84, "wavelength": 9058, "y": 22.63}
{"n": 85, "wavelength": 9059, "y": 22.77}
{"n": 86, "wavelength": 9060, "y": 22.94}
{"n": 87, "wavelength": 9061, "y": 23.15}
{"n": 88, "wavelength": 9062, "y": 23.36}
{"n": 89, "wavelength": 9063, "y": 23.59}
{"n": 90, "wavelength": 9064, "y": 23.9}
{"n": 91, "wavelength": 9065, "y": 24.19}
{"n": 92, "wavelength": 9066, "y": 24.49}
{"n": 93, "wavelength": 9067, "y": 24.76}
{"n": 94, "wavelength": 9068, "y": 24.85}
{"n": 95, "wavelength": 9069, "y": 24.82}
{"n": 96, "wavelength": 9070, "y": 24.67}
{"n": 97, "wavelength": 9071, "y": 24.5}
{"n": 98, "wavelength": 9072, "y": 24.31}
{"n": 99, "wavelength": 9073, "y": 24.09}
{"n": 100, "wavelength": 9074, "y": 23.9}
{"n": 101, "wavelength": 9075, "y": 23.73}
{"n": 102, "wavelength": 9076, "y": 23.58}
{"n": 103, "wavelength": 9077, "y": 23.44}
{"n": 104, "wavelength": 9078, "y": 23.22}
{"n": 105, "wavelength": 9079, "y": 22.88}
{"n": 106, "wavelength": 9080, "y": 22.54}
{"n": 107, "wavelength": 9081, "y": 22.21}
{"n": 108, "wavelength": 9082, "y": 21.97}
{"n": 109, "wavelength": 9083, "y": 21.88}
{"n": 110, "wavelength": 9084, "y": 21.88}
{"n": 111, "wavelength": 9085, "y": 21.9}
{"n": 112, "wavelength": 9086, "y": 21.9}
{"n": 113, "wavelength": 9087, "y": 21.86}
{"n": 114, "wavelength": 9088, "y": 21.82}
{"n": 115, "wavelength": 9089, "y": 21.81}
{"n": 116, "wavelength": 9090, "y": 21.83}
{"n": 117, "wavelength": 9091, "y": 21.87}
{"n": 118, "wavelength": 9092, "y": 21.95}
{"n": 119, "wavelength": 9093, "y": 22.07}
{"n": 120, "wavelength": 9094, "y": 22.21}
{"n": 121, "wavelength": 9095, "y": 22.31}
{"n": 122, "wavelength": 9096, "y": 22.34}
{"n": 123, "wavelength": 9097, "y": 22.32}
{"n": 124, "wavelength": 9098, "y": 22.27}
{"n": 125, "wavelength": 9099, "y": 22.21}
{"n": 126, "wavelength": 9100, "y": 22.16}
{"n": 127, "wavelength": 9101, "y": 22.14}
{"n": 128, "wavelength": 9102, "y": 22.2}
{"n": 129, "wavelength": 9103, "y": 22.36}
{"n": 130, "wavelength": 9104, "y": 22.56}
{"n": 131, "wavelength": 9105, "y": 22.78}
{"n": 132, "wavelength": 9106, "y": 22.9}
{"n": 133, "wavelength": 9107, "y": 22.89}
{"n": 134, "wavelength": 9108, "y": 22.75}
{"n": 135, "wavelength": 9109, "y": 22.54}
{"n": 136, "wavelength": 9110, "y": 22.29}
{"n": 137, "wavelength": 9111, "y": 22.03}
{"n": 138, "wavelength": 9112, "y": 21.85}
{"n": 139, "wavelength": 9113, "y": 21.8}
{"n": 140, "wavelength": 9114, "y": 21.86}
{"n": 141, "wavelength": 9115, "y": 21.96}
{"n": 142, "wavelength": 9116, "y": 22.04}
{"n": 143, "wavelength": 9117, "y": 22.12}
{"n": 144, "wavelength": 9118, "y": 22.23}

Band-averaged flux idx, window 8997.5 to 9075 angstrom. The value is 22.5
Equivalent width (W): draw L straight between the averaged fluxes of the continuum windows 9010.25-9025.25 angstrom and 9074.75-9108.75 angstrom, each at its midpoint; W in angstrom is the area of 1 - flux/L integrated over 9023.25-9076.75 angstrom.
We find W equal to -3.1 angstrom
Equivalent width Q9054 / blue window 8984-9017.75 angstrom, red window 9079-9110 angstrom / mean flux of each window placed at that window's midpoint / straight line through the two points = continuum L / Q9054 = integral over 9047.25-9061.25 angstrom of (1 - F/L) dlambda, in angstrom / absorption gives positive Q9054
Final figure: -0.39 angstrom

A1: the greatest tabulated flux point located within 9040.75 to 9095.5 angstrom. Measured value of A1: 24.85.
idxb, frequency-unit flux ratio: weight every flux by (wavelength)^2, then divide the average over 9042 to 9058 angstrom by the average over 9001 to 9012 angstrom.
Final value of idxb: 1.1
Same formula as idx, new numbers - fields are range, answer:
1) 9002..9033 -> 21.5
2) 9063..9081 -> 23.9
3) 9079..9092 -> 22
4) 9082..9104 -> 22.1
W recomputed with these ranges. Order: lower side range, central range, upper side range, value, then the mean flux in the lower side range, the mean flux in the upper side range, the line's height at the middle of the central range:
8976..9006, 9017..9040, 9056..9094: 0.5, 22.2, 23.1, 22.6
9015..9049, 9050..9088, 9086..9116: -1.6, 22.2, 22.2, 22.2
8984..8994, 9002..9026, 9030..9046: 1.4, 22.4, 22.7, 22.6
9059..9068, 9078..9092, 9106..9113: 0.6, 23.8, 22.4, 23.1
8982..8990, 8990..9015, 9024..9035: 0.9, 22.6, 22.2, 22.5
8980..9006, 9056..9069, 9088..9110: -0.8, 22.2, 22.3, 22.3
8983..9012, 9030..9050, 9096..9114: -0.5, 21.9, 22.3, 22.1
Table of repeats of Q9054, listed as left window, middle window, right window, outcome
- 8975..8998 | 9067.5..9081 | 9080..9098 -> -1.1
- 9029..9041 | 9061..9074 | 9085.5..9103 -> -1.1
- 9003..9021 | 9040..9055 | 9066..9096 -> -0.4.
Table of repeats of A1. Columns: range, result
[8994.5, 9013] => 22.11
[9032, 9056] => 23.23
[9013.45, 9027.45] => 22.05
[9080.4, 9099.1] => 22.34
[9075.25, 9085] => 23.58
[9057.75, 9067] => 24.76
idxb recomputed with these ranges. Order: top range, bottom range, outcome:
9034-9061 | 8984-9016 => 1.05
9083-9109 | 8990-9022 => 1.05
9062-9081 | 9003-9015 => 1.15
